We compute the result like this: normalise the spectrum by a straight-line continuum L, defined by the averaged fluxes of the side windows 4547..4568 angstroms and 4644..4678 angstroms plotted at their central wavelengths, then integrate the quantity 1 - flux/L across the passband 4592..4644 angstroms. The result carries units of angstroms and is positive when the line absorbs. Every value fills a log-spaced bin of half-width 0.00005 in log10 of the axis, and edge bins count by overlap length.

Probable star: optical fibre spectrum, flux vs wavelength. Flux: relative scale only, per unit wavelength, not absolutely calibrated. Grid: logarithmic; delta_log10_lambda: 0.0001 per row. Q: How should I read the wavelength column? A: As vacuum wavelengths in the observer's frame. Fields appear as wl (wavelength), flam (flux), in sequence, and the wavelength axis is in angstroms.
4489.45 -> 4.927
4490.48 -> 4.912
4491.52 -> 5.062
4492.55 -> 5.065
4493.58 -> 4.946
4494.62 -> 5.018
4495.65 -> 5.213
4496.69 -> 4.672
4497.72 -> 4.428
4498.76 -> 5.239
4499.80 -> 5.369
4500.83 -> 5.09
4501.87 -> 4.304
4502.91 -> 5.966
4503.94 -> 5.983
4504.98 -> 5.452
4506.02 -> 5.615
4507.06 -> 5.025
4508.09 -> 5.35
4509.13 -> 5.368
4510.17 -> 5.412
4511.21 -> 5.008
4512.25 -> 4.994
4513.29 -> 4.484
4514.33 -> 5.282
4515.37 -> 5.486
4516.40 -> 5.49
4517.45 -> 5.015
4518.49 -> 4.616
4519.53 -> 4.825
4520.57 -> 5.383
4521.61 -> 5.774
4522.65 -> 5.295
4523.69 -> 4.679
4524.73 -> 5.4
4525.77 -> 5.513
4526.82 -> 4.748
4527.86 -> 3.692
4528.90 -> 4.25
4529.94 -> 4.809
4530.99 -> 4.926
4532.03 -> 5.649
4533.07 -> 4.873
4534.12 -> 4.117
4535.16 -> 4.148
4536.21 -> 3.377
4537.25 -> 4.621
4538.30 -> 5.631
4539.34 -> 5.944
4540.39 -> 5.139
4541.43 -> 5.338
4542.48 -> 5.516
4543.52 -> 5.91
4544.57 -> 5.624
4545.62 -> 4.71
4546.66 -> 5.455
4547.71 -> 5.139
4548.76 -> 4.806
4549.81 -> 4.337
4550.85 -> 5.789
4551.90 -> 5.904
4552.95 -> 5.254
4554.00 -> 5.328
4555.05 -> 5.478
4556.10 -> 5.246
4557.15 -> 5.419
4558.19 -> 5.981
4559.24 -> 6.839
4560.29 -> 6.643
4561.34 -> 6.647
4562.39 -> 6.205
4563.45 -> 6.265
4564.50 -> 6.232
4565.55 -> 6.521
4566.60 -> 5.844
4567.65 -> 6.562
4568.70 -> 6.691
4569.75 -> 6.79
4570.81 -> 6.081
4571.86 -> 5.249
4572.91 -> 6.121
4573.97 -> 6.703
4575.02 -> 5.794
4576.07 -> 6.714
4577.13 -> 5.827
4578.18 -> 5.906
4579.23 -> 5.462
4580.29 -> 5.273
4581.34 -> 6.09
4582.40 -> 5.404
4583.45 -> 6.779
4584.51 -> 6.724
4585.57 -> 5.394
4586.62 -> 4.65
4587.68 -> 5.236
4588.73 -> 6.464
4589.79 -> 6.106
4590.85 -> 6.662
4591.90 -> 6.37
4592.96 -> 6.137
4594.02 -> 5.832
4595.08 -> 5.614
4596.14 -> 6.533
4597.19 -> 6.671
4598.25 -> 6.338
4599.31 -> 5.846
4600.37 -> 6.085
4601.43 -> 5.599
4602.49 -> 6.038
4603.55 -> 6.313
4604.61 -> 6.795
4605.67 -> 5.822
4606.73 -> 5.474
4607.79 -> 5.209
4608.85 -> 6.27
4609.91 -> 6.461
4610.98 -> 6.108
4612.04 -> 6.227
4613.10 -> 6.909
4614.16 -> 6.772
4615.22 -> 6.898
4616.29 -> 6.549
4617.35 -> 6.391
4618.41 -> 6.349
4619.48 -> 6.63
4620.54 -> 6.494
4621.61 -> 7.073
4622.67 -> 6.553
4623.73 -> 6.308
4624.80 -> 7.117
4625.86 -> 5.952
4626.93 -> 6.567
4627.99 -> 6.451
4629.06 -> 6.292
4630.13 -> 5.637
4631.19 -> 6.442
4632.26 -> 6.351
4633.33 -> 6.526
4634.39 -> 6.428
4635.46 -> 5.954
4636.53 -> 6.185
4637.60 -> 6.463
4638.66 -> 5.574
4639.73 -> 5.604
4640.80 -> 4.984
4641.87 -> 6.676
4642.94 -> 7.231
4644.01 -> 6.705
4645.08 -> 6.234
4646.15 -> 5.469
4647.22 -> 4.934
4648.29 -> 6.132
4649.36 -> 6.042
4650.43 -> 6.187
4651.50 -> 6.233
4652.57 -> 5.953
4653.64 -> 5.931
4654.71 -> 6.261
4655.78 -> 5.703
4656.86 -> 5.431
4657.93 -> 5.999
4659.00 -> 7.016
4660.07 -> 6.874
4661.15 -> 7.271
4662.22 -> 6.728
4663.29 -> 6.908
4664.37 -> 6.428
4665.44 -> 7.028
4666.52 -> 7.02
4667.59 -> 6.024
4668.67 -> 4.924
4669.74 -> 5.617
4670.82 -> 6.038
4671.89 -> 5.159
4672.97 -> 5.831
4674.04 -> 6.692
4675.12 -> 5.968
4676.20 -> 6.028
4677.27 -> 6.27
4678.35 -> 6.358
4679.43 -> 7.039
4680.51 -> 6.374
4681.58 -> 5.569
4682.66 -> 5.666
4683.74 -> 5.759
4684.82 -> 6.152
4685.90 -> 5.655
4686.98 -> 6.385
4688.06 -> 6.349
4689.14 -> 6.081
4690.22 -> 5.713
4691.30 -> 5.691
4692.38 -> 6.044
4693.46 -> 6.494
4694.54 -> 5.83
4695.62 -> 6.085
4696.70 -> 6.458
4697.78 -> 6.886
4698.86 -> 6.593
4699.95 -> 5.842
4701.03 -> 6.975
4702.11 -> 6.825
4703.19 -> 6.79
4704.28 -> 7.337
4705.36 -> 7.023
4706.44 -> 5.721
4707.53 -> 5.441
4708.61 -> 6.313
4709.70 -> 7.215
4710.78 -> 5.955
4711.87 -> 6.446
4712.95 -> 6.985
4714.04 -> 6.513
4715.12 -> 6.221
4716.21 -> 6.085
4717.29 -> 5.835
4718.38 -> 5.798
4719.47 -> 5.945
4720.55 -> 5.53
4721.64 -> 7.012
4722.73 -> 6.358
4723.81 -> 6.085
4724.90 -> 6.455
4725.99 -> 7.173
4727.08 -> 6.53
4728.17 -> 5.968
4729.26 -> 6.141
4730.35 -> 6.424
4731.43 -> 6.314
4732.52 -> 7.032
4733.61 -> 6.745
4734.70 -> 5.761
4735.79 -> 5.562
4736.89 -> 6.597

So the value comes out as -2.3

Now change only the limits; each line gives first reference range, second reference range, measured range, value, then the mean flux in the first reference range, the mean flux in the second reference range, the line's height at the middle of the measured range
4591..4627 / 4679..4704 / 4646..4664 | 0.2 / 6.3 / 6.24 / 6.27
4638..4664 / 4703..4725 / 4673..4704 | 0.1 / 6.17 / 6.33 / 6.26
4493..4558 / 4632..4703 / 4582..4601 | -1.5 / 5.12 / 6.18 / 5.61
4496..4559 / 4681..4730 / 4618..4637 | -2.1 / 5.14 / 6.27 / 5.77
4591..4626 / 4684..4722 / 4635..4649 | 0.6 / 6.3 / 6.28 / 6.3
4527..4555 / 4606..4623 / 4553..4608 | -2.9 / 5.02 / 6.39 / 5.75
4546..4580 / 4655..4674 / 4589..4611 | -0.3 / 5.9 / 6.25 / 6.03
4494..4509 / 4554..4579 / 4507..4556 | 4.7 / 5.2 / 6.14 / 5.63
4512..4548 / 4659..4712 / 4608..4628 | -2.7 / 5.02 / 6.29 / 5.74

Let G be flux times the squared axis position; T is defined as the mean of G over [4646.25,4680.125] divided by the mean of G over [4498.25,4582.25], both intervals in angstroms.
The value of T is 1.2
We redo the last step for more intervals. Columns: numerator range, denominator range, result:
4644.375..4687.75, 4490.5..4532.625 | 1.29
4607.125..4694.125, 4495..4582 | 1.20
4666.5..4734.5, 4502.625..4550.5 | 1.32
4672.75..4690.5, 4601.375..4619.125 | 1.01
